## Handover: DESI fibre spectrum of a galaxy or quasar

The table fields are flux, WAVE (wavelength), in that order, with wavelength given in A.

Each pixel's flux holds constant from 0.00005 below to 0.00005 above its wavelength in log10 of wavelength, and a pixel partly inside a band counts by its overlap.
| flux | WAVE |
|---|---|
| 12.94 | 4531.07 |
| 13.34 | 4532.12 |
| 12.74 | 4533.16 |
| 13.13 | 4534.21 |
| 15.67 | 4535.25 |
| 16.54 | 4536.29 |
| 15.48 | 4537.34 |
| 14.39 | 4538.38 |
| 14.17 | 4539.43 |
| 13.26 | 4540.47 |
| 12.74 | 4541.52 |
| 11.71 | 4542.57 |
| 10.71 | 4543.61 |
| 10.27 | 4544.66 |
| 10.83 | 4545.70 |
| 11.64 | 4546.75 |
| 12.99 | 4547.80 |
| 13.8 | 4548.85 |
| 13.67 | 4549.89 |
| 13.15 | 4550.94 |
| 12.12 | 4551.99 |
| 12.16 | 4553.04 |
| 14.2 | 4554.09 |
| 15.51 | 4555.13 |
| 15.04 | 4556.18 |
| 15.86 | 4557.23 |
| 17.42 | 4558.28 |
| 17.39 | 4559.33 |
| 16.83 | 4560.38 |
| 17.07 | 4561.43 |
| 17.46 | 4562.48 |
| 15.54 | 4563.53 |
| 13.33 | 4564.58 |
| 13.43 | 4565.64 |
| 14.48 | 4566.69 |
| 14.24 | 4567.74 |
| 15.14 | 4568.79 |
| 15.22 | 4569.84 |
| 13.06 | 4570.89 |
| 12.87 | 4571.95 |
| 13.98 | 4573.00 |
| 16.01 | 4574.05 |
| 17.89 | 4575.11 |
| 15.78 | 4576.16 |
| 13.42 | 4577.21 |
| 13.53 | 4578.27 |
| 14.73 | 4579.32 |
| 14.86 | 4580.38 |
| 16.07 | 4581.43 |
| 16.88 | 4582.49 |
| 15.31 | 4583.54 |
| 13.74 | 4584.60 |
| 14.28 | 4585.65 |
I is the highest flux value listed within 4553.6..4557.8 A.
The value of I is 15.86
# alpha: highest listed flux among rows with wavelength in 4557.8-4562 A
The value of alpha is 17.42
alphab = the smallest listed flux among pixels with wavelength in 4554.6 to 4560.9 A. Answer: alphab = 15.04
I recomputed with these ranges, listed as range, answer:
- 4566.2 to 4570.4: 15.22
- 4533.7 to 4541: 16.54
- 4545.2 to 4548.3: 12.99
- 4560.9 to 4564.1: 17.46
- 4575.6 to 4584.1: 16.88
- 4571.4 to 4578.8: 17.89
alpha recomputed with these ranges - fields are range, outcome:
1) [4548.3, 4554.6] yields 14.2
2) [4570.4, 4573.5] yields 13.98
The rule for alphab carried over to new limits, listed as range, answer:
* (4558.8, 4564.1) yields 15.54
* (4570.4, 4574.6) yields 12.87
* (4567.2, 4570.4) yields 14.24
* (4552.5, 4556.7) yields 12.16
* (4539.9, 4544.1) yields 10.71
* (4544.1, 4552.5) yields 10.27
